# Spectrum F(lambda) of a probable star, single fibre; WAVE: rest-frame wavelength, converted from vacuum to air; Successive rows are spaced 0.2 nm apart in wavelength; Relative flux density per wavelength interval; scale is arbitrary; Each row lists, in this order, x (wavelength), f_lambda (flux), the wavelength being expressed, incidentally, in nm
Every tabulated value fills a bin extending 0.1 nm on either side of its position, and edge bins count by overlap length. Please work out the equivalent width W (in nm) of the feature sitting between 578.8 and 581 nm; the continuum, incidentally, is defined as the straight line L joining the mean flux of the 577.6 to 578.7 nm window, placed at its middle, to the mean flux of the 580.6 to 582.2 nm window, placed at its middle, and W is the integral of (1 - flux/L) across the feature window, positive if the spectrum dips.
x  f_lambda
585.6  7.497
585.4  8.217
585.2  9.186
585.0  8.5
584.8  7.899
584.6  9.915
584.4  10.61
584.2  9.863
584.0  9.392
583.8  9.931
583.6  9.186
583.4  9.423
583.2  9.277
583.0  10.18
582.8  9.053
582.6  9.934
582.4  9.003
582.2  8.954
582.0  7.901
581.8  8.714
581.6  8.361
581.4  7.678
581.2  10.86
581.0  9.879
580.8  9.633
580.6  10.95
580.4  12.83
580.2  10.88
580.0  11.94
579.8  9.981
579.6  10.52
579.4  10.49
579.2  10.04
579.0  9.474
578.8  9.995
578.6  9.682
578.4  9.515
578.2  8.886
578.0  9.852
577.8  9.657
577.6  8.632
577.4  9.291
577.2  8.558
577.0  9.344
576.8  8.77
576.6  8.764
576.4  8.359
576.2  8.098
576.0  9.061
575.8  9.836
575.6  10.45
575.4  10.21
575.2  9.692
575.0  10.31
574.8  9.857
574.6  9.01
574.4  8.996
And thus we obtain -0.32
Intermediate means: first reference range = 9.44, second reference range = 9.12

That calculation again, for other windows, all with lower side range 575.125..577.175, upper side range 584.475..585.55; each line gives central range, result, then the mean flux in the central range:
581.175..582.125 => 0.040 nm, 8.54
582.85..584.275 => -0.125 nm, 9.58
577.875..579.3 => -0.085 nm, 9.64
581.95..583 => -0.031 nm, 9.14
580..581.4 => -0.268 nm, 10.7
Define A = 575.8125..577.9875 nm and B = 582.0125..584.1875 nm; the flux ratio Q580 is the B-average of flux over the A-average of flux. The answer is 1.1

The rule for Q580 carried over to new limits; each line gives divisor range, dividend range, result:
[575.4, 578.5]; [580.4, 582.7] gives 1.03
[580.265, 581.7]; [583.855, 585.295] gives 0.93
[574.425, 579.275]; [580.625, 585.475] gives 0.99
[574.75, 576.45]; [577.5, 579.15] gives 0.99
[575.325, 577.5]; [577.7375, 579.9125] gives 1.08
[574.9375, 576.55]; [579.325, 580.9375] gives 1.15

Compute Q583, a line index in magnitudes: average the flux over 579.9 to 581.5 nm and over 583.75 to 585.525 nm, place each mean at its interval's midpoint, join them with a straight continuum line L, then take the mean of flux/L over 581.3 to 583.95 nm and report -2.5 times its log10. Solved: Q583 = 0.10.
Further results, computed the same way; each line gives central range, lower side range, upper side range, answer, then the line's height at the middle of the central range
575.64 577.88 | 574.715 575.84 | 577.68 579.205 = 0.10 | 9.85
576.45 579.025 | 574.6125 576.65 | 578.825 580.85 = 0.09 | 10.1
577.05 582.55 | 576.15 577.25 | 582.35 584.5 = -0.07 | 9.12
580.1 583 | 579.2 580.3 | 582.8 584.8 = 0.07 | 10.2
